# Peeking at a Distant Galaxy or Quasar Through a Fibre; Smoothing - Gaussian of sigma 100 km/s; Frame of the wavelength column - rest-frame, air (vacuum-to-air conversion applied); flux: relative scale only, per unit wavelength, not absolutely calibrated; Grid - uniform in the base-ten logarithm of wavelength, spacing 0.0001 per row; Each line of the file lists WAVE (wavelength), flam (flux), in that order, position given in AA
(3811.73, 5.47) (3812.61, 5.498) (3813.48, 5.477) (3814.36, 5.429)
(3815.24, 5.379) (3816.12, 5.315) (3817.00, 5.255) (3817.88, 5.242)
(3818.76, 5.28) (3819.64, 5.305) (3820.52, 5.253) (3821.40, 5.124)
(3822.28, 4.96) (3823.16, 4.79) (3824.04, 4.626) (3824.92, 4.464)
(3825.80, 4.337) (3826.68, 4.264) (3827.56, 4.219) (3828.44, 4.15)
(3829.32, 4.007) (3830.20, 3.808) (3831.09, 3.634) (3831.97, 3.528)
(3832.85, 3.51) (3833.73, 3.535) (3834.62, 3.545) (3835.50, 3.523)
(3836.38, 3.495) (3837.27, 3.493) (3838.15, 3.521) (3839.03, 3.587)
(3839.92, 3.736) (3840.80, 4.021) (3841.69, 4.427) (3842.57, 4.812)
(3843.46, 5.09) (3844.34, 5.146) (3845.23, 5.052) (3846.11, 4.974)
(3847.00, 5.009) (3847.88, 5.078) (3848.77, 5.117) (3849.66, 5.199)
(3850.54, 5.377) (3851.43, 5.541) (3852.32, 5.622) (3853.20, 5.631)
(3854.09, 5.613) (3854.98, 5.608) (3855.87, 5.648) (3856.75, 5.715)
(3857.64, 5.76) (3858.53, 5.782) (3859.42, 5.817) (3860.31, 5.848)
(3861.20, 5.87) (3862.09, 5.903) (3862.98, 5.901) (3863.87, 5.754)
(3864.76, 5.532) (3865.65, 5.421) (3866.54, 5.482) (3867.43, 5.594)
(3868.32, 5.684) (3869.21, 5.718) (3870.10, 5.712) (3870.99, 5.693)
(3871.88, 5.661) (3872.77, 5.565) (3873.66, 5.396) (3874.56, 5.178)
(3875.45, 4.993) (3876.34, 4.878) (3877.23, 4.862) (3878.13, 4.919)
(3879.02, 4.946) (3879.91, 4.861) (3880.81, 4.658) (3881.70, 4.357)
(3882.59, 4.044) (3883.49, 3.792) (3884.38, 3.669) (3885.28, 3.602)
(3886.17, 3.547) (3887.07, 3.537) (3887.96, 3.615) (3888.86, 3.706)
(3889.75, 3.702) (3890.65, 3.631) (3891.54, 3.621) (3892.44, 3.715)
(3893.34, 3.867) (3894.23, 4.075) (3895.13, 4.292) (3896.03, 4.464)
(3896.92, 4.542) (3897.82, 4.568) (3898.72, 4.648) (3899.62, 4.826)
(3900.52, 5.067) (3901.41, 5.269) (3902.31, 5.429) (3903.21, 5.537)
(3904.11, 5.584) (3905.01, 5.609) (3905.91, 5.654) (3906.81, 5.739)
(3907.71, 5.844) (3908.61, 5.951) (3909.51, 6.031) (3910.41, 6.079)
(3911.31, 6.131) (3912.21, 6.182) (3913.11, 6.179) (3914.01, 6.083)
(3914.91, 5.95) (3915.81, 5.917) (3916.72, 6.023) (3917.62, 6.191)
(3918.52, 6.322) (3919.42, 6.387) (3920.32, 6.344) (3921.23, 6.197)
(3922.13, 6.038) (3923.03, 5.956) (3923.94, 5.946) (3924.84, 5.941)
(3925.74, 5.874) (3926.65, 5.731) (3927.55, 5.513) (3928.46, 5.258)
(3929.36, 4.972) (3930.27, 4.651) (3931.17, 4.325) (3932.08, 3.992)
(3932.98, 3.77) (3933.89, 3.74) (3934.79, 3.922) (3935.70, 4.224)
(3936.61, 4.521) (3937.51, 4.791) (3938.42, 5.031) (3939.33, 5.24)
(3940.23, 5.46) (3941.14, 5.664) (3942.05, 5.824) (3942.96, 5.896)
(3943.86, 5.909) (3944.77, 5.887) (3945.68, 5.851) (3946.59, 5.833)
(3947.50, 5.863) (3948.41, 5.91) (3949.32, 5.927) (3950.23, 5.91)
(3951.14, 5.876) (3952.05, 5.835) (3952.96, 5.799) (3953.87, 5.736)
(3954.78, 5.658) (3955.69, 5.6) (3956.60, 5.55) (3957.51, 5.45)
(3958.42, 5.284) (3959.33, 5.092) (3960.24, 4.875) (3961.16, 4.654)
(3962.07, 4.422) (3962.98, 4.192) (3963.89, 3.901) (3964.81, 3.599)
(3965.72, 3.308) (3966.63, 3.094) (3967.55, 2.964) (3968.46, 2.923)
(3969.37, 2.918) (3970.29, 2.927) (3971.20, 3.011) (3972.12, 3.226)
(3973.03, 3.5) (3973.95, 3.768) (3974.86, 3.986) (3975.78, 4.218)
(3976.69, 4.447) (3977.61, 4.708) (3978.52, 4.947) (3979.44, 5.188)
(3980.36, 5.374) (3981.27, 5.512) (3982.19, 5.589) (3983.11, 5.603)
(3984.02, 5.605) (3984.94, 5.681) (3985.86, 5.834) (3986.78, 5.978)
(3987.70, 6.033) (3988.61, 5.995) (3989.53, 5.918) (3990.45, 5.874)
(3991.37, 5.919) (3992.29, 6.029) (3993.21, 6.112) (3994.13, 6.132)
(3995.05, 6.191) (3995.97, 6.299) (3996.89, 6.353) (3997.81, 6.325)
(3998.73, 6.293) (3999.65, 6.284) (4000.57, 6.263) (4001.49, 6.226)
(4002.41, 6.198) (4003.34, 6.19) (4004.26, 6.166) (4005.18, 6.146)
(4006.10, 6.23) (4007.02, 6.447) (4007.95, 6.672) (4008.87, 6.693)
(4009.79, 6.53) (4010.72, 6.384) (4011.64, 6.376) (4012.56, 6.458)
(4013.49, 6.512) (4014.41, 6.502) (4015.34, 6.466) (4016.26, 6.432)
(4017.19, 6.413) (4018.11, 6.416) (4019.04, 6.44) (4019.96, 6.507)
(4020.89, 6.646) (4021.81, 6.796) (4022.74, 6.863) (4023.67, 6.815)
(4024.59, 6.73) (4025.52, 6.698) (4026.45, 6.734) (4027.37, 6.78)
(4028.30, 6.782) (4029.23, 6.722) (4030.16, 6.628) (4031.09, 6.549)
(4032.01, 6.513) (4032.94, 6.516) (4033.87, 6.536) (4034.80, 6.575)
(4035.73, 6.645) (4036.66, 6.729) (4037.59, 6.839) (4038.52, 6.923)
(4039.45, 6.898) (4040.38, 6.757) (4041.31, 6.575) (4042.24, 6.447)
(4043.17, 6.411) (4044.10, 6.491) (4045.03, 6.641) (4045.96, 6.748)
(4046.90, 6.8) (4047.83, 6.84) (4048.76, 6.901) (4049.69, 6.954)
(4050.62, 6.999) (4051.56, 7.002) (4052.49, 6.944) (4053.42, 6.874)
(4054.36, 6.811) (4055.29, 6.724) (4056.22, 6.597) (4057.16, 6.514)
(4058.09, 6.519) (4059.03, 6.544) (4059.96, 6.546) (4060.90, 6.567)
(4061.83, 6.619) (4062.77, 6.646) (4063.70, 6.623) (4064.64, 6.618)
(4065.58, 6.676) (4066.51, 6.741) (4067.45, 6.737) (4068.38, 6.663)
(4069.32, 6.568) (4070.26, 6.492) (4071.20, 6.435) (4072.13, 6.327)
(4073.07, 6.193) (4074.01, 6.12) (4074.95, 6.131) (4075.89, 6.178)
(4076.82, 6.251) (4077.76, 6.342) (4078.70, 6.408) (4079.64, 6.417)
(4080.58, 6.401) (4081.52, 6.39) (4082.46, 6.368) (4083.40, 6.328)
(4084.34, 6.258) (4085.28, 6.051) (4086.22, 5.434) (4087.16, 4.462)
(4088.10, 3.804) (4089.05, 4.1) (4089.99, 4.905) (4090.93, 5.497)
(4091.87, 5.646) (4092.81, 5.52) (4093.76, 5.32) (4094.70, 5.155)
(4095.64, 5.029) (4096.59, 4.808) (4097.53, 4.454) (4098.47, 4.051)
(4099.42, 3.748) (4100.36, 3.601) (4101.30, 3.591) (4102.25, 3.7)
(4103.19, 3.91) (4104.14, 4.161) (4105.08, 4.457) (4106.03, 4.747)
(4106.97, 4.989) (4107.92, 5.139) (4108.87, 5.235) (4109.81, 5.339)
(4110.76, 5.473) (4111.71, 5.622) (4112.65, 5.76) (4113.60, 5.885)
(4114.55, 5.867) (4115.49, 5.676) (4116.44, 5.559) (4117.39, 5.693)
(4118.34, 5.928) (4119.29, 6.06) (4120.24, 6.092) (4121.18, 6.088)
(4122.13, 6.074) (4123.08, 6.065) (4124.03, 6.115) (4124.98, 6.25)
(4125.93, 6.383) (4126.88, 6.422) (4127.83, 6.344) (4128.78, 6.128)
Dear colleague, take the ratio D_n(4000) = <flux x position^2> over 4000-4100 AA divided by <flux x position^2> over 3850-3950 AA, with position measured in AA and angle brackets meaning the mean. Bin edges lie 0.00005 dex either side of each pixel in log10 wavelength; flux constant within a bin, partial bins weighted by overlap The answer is 1.30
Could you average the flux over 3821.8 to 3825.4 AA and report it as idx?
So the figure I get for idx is 4.71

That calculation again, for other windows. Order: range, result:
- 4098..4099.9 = 3.9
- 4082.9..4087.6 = 5.72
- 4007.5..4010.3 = 6.63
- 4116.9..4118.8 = 5.8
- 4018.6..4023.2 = 6.66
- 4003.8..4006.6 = 6.2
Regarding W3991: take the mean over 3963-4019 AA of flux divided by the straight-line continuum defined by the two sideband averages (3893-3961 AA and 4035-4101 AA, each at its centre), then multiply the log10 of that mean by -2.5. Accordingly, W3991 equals 0.07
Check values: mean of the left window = 5.43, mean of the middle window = 5.42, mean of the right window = 6.15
